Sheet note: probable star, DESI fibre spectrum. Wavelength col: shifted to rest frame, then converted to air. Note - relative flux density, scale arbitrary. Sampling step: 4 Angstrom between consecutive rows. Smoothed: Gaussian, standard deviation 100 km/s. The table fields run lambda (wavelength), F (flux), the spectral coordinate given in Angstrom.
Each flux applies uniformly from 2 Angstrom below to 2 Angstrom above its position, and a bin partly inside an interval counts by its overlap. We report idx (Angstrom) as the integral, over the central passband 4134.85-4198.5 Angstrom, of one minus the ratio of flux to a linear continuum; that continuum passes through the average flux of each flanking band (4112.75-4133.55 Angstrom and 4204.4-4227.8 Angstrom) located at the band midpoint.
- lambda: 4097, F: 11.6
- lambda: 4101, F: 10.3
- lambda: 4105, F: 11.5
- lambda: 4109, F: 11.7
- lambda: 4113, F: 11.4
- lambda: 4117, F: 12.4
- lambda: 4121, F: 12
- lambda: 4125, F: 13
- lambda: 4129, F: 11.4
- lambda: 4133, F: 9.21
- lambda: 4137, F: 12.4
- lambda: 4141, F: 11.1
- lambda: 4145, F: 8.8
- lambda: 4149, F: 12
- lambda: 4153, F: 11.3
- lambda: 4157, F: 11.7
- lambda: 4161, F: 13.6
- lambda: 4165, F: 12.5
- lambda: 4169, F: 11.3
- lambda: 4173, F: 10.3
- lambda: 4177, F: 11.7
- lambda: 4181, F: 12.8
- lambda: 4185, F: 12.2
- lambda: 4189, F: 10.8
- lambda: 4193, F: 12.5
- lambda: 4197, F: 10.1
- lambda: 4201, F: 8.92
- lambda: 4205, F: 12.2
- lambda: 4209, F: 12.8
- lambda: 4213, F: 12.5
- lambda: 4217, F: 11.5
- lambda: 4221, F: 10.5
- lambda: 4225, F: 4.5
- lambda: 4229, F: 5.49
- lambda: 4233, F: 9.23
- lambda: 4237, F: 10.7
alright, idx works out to -2.7 Angstrom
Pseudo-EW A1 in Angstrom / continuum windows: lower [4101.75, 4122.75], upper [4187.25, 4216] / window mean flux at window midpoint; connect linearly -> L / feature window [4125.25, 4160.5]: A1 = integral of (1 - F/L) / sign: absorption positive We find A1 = 1.2 Angstrom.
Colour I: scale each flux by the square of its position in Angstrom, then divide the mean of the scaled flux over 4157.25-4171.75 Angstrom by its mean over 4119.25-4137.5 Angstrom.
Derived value 1.1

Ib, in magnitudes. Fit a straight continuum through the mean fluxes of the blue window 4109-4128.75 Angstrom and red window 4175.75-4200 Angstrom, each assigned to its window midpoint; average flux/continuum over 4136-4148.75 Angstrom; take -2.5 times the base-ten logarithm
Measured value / 0.105 mag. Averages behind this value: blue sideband 12.1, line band 10.8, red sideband 11.6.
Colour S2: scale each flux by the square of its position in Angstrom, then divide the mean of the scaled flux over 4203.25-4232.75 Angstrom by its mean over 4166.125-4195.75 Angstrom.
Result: 0.86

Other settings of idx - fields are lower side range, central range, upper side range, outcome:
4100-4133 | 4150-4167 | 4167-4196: -1.0 Angstrom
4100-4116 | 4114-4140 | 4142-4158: -1.3 Angstrom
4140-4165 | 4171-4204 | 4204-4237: -1.7 Angstrom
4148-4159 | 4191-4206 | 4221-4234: -3.7 Angstrom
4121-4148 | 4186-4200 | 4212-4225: -0.6 Angstrom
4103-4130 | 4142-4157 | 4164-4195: 1.2 Angstrom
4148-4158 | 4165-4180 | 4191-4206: -0.1 Angstrom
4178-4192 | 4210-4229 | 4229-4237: 0.5 Angstrom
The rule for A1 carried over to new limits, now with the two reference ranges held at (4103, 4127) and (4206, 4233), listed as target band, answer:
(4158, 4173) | -1.8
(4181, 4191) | -1.3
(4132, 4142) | 0.4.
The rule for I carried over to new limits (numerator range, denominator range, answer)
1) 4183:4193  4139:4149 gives 1.15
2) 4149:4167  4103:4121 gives 1.06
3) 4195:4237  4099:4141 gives 0.89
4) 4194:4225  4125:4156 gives 1.01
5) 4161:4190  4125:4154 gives 1.09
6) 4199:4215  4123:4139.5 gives 1.05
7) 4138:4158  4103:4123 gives 0.95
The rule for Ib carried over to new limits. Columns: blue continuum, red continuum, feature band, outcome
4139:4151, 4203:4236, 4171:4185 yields -0.14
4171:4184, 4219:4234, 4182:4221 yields -0.22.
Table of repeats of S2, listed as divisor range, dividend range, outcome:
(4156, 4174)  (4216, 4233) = 0.68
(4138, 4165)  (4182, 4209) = 1.00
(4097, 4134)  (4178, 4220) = 1.05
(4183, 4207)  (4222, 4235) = 0.61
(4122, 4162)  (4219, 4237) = 0.71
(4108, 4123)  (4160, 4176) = 1.02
